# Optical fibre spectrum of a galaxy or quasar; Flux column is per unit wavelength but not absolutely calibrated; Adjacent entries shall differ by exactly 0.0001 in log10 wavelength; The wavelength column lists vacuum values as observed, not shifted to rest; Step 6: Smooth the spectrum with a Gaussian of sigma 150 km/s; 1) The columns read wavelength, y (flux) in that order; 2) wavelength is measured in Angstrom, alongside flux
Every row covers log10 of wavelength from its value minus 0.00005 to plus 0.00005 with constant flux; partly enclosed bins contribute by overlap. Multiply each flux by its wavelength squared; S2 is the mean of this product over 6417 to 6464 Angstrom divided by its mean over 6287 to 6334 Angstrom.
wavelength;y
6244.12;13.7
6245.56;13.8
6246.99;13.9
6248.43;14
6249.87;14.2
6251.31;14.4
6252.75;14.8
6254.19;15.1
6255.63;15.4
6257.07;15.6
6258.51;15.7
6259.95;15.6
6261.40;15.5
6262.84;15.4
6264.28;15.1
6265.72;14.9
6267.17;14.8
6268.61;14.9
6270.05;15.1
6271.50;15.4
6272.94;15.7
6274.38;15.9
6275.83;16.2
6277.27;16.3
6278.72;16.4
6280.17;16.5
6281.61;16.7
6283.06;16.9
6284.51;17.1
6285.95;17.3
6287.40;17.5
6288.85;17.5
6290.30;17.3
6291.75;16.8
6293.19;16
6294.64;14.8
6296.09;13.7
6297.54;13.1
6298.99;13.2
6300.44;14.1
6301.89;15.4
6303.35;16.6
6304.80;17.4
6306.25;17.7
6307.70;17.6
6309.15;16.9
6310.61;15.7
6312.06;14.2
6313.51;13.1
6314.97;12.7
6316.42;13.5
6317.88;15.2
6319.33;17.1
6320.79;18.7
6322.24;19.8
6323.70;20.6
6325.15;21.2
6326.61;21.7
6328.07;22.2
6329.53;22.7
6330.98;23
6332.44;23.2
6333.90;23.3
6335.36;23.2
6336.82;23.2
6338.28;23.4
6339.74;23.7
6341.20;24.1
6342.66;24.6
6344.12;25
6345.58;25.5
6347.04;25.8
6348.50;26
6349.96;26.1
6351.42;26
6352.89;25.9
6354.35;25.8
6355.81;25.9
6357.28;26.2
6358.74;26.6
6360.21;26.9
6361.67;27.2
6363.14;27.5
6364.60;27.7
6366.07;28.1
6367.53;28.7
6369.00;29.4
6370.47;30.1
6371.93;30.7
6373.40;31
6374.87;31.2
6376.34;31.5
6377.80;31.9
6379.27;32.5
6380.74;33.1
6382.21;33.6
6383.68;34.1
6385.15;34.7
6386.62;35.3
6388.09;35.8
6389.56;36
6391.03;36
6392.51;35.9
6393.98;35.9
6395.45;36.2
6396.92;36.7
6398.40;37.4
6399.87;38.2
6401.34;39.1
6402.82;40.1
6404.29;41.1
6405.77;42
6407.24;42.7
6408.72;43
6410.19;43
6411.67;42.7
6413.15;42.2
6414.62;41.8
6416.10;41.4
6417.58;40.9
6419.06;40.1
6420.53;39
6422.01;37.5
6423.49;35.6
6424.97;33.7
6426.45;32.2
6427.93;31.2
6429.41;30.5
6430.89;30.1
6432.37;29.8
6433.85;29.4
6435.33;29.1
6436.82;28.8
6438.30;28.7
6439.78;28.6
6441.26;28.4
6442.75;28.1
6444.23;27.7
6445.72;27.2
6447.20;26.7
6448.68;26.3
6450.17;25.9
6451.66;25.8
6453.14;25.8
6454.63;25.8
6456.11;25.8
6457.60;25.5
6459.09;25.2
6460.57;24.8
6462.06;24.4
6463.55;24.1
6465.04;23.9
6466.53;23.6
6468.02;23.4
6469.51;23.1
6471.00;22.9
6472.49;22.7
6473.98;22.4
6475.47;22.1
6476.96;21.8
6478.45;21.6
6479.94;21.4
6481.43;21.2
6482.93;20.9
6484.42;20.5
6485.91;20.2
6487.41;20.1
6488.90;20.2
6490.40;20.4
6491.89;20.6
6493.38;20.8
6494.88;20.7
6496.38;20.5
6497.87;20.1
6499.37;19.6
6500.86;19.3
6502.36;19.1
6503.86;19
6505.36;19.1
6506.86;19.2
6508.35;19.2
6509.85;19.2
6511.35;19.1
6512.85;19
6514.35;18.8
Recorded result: 1.77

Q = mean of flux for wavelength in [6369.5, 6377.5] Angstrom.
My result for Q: 30.9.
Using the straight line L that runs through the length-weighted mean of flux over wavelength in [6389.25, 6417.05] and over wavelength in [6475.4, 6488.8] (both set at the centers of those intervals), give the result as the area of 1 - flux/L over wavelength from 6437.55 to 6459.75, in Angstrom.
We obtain 1.6 Angstrom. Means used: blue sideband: 39.6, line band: 26.8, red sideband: 21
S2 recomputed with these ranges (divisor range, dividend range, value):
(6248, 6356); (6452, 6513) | 1.26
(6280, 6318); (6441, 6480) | 1.65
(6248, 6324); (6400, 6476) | 2.07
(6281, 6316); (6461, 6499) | 1.46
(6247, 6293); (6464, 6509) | 1.42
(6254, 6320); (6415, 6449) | 2.13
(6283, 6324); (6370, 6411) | 2.31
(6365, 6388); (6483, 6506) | 0.65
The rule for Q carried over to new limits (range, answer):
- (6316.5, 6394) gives 27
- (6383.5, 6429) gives 38.1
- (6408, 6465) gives 31.4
